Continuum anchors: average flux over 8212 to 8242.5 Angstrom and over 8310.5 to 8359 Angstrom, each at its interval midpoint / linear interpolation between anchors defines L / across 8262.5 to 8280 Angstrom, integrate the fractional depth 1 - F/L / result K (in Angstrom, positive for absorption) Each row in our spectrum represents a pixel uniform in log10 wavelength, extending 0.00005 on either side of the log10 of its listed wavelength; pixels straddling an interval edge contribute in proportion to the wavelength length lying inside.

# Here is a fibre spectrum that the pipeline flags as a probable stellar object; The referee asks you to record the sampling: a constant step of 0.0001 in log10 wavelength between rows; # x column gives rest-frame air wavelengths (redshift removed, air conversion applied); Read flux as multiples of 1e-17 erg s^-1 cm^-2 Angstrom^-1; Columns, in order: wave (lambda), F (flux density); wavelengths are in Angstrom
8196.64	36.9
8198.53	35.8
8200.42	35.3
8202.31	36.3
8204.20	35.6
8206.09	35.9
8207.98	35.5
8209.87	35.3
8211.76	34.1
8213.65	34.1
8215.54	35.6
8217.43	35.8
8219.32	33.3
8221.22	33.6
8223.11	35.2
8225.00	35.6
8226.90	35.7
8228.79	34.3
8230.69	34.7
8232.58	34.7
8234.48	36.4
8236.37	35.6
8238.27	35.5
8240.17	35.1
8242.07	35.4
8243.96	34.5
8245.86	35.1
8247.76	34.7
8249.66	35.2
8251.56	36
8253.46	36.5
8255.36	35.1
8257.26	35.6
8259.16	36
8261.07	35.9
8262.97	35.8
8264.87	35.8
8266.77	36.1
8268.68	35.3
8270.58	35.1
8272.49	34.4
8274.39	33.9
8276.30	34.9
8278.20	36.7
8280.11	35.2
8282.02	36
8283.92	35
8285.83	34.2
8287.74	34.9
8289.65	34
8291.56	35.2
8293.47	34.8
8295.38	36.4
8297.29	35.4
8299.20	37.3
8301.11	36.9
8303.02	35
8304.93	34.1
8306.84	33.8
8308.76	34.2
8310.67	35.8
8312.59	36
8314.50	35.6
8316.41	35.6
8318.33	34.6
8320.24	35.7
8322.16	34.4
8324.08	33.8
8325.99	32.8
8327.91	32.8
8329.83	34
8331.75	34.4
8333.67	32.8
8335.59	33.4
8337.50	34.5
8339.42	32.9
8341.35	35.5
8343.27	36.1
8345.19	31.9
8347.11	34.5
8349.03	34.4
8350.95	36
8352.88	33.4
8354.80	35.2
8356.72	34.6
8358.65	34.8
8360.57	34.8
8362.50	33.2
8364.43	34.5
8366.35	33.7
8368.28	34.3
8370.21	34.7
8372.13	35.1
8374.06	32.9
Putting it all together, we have -0.3 Angstrom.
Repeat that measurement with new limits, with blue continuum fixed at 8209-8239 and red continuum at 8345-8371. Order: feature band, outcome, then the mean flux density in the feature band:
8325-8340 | 0.44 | 33.5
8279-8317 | -0.71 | 35.3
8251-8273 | -0.54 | 35.6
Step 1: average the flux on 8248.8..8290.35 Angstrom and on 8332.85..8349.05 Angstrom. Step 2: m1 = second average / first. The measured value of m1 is 0.96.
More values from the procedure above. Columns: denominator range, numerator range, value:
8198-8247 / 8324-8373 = 0.97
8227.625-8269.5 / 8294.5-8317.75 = 1.00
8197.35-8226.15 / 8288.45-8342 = 0.99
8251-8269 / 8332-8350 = 0.95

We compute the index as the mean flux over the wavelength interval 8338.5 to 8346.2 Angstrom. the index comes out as 34.1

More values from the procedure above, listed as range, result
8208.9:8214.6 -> 34.5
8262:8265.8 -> 35.8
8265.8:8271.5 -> 35.5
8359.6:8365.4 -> 34.2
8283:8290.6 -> 34.5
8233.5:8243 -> 35.6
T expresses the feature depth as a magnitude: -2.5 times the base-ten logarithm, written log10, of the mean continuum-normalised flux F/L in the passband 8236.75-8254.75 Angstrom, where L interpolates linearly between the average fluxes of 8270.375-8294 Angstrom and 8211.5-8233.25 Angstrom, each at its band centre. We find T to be -0.02 mag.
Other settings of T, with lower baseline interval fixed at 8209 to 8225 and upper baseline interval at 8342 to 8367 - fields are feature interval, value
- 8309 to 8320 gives -0.03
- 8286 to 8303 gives -0.03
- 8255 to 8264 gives -0.03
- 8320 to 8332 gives 0.02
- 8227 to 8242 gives -0.02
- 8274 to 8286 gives -0.02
